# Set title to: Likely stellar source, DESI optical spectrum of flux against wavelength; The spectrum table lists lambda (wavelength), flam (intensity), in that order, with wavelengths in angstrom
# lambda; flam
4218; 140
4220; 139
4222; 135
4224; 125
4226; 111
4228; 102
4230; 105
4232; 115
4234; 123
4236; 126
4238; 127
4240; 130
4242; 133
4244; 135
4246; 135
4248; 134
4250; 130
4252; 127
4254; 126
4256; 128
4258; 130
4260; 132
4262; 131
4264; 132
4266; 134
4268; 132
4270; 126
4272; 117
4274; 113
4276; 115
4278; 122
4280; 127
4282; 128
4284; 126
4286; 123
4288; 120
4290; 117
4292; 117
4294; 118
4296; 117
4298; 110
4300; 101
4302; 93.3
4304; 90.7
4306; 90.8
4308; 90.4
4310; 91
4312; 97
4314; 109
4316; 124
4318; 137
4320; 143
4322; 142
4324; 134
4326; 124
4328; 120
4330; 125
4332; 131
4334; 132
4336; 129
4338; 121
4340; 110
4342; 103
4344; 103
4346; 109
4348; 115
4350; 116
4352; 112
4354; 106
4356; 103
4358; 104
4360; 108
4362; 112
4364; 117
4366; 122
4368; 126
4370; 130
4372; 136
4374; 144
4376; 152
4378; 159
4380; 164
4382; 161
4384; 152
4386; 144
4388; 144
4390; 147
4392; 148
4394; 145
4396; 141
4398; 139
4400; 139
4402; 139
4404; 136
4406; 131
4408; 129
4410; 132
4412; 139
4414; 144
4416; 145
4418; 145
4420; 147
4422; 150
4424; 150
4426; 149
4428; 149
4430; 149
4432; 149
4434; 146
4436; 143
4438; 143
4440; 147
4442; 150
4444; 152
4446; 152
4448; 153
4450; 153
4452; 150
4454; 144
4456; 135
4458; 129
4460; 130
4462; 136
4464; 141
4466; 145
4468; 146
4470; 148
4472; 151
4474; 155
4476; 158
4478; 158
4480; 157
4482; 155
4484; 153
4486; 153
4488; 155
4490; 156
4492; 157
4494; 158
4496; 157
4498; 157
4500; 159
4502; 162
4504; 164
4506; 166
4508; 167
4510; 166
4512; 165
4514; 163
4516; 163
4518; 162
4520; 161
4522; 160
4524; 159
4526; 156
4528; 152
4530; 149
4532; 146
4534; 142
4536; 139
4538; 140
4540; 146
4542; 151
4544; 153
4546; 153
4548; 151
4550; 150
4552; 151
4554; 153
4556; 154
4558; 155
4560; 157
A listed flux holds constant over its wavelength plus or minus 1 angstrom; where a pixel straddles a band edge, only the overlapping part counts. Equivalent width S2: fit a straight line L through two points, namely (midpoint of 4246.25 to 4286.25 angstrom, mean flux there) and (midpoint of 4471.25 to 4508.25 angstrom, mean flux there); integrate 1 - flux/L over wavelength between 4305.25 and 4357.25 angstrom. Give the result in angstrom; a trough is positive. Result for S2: 7.5 angstrom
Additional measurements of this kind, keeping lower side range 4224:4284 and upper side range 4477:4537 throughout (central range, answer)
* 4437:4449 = 0.0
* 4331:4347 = 2.2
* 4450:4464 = 1.1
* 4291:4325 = 5.1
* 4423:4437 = 0.0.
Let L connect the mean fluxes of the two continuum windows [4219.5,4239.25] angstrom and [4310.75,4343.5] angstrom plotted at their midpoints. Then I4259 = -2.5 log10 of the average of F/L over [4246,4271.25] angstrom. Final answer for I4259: -0.077 mag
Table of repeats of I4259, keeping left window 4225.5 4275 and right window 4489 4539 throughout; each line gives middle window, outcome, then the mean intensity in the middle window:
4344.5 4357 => 0.244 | 110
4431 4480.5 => 0.024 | 147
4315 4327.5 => 0.004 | 133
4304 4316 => 0.334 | 97.6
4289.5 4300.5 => 0.152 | 114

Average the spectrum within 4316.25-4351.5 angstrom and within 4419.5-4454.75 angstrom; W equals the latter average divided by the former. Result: 1.21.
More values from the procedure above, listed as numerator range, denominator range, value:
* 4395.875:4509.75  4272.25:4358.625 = 1.29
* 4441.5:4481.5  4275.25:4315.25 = 1.34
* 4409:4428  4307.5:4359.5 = 1.24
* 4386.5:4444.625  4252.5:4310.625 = 1.22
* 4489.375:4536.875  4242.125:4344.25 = 1.31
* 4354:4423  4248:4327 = 1.14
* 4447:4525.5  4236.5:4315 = 1.29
